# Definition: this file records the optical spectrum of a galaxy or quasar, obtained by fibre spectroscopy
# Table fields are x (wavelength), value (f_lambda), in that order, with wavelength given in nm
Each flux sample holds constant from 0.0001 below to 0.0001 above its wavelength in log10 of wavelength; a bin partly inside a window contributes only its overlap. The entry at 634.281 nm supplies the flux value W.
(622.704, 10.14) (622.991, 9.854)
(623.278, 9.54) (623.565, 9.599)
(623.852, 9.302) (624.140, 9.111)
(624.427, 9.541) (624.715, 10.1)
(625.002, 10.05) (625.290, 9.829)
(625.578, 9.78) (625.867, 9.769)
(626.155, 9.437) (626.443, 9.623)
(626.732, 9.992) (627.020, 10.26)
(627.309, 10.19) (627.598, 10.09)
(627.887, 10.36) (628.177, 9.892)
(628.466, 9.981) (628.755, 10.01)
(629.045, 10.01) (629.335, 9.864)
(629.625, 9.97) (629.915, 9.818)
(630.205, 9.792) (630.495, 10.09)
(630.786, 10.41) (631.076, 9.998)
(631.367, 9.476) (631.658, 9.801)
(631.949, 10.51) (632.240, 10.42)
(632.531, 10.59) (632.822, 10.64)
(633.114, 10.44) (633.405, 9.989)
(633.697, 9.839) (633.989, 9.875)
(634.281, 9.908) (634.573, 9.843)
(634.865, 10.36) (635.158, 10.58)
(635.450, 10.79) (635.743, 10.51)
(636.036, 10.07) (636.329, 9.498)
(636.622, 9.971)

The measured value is 9.908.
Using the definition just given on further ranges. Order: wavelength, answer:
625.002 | 10.05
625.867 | 9.769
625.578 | 9.78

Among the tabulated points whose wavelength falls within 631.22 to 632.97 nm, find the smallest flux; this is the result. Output 9.476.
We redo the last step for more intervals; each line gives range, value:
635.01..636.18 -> 10.07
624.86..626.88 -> 9.437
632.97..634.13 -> 9.839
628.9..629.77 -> 9.864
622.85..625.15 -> 9.111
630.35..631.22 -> 9.998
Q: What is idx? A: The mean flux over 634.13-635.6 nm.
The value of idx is 10.3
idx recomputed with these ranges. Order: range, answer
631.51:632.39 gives 10.2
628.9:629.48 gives 9.93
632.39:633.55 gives 10.4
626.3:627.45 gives 10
